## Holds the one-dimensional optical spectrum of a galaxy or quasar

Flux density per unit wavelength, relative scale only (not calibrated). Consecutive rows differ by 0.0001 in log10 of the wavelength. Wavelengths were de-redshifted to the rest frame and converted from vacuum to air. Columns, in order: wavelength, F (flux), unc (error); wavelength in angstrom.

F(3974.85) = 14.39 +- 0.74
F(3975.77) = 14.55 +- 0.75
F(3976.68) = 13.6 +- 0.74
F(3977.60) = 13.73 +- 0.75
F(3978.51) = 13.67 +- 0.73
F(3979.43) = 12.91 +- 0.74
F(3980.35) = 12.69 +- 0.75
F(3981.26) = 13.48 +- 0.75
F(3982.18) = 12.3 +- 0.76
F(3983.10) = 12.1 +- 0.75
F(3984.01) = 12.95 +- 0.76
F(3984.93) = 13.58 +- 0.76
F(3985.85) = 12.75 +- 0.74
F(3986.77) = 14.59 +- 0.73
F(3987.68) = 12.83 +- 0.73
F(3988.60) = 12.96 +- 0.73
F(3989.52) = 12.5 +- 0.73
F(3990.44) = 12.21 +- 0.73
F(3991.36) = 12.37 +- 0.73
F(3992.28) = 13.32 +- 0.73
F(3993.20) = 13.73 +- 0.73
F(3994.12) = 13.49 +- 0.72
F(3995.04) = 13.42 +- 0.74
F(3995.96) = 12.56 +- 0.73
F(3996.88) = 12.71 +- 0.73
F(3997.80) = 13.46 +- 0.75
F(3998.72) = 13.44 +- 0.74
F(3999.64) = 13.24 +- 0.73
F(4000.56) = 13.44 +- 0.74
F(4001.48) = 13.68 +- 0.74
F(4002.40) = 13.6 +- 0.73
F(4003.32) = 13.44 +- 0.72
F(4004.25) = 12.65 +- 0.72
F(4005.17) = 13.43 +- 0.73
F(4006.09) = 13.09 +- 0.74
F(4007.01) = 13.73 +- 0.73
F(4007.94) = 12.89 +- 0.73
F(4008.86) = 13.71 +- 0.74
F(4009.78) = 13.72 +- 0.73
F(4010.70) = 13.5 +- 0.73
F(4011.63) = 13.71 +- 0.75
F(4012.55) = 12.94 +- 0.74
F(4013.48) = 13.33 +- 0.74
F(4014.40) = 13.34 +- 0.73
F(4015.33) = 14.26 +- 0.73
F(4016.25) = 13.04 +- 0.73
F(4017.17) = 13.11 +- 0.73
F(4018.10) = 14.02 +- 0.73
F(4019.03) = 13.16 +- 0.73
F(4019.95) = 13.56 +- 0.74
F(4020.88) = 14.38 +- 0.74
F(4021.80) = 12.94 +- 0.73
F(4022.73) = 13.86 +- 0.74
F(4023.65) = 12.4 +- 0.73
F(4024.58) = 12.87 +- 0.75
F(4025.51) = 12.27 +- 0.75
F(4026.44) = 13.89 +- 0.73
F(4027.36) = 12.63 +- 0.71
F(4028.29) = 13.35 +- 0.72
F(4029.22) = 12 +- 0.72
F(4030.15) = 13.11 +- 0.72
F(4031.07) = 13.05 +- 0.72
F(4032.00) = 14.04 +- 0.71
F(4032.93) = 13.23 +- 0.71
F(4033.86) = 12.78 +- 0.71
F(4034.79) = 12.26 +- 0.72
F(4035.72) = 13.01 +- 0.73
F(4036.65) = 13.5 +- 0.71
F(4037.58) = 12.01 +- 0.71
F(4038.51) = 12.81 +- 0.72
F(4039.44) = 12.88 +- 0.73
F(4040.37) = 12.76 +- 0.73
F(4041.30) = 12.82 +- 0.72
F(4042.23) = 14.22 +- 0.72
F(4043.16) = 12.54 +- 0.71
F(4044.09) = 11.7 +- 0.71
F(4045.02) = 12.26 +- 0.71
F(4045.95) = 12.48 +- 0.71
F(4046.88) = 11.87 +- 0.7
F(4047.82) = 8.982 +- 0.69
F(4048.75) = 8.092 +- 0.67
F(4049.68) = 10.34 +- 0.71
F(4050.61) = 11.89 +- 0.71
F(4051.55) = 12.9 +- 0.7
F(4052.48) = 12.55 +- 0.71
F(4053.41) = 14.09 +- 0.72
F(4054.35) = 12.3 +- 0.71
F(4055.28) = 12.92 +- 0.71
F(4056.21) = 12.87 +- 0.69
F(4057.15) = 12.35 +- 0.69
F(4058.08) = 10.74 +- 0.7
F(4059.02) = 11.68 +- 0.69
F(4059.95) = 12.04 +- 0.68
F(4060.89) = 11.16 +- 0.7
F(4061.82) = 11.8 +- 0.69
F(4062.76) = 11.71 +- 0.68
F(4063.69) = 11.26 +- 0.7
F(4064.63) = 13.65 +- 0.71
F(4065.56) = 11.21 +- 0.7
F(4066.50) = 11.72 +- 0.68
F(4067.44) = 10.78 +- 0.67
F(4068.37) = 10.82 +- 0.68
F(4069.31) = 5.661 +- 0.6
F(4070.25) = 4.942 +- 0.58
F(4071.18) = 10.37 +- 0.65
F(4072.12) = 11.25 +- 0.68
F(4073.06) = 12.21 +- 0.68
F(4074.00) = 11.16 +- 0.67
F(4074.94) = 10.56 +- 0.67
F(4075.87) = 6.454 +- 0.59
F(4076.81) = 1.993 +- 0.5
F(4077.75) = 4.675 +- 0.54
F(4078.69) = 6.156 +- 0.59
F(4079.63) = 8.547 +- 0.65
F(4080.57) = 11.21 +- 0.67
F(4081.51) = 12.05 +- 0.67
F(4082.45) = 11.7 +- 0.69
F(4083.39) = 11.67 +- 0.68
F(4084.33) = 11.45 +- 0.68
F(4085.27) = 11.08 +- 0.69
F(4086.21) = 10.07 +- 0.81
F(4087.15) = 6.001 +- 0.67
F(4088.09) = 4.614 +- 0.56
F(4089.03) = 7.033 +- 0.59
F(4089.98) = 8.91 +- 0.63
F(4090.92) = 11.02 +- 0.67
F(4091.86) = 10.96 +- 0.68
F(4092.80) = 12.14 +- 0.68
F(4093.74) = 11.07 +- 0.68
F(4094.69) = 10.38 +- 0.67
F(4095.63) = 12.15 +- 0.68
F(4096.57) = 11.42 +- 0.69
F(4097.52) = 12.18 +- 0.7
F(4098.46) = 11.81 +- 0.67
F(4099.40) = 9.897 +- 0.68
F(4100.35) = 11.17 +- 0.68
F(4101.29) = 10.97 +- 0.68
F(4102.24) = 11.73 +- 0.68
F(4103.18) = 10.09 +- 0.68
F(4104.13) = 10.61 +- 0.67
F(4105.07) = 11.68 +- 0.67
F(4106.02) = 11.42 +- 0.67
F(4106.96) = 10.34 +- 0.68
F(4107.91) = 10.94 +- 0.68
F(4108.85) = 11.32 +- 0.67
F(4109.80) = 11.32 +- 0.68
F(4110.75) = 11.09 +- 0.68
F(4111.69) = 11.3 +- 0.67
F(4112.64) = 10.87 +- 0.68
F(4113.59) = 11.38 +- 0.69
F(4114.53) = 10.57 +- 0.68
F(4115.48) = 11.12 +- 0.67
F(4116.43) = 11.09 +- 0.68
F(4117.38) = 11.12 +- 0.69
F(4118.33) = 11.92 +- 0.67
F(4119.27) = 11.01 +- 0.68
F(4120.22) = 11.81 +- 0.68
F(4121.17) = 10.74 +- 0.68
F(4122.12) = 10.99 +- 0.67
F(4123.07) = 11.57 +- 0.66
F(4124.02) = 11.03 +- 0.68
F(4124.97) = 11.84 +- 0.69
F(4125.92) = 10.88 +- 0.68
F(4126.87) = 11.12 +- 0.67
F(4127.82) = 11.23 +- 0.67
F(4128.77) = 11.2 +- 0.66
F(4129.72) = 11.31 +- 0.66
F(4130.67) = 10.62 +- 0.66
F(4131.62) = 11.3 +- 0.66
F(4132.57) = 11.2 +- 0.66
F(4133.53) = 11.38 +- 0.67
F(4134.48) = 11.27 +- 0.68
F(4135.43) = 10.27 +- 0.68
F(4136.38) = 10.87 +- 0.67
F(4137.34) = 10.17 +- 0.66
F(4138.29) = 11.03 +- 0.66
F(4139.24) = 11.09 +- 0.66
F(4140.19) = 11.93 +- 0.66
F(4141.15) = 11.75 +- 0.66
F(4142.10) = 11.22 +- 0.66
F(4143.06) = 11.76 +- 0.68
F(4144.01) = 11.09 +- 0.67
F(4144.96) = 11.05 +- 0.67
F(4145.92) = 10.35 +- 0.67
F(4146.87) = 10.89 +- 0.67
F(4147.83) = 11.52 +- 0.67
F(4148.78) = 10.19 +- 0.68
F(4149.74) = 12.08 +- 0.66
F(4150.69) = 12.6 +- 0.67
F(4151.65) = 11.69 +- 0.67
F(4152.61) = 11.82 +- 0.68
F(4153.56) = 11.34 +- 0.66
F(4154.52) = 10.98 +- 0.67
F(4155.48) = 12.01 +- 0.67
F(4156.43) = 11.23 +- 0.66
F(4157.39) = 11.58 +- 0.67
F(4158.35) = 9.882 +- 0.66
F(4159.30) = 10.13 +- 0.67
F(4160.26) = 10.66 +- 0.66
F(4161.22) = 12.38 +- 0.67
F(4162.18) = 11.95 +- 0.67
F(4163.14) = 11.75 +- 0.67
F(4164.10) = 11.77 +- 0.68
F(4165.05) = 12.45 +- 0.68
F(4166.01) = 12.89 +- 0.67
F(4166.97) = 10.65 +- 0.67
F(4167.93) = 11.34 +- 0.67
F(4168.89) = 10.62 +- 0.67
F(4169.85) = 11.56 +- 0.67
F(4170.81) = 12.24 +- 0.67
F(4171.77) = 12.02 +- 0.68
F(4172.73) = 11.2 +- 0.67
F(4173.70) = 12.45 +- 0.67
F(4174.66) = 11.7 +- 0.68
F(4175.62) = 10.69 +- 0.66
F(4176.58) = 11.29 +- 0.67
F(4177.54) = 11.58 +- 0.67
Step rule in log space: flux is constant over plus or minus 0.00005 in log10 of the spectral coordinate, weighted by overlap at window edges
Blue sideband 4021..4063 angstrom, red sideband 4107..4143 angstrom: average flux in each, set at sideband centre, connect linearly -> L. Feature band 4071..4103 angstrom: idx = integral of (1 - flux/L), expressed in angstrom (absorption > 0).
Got 5.01 angstrom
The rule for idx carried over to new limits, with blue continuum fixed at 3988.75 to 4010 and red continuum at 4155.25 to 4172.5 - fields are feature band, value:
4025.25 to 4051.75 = 0.8 angstrom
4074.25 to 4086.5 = 3.3 angstrom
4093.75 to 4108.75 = 1.3 angstrom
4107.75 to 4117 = 0.7 angstrom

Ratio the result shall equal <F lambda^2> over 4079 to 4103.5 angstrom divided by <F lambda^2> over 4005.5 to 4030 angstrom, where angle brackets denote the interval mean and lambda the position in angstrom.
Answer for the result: 0.81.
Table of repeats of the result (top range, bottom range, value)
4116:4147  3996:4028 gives 0.89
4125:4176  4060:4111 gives 1.15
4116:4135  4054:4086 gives 1.12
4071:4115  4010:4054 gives 0.82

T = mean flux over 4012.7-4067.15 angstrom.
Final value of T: 12.5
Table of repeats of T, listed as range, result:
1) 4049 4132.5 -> 10.7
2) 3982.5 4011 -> 13.2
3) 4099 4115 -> 11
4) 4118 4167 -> 11.3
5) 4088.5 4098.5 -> 10.7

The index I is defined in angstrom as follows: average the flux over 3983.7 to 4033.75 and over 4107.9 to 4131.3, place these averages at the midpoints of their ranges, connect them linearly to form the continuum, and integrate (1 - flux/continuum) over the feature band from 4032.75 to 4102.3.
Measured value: 7.36 angstrom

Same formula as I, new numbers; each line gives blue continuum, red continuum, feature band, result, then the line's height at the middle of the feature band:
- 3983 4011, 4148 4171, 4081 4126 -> 4.66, 12.1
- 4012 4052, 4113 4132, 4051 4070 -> 0.95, 12.2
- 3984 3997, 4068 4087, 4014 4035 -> -3.05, 11.5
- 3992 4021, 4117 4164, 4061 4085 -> 4.87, 12.3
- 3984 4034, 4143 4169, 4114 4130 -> 0.83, 11.8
